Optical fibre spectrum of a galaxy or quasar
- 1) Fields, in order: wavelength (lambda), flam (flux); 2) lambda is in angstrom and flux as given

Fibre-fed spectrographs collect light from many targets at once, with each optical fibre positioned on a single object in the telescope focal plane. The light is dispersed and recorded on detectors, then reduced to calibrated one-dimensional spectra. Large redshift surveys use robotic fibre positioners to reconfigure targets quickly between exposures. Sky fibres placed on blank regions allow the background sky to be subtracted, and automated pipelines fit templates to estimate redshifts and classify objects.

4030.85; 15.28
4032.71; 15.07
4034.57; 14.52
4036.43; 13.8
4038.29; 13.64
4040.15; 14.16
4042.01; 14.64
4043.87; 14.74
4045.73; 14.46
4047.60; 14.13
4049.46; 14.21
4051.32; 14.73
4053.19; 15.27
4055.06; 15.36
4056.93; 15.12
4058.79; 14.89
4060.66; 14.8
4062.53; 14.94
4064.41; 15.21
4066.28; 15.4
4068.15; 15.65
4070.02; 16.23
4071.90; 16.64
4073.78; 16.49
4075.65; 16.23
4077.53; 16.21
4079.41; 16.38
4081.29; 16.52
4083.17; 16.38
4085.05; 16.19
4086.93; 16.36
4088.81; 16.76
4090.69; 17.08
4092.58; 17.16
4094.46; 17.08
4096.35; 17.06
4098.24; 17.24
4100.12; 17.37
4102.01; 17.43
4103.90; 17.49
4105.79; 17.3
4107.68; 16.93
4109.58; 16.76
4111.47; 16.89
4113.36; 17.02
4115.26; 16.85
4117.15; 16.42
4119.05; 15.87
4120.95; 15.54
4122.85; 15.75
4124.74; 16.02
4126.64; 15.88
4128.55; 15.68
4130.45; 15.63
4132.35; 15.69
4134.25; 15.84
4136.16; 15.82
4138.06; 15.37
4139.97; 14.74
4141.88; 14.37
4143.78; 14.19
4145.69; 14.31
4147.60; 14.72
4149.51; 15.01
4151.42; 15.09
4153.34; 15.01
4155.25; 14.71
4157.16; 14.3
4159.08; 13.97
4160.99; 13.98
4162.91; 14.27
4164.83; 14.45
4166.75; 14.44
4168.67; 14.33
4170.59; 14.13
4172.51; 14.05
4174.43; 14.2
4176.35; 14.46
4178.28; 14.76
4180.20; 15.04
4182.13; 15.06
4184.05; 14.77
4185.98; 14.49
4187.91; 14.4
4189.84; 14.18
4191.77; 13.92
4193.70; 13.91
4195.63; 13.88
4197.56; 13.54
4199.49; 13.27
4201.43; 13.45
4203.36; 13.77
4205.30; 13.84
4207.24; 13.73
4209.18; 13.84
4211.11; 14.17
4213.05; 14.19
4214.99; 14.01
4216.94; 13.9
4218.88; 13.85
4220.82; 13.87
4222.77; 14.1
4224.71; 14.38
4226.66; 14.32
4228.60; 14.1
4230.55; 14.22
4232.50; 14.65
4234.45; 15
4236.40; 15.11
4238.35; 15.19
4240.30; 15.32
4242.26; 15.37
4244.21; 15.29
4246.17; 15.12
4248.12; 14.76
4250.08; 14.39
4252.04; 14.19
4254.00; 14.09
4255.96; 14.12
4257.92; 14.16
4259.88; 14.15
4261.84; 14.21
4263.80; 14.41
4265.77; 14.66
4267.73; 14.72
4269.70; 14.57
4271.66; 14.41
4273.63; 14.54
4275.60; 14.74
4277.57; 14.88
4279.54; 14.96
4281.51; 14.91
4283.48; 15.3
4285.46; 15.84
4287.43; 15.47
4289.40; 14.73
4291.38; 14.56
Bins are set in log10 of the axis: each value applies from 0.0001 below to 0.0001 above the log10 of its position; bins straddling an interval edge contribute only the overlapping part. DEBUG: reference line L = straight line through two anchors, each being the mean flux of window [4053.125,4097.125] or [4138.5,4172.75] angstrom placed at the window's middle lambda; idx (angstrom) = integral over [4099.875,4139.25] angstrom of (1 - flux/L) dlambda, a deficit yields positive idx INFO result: -2.9 angstrom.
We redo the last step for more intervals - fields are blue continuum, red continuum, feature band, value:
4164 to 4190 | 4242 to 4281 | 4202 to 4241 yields 0.7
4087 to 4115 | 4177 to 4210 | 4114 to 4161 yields 1.9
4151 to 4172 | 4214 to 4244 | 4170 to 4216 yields 1.0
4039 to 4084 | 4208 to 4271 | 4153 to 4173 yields 0.7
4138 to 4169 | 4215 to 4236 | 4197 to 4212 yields 0.7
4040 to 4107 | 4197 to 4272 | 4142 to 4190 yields 1.7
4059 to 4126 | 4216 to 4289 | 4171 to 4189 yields 1.0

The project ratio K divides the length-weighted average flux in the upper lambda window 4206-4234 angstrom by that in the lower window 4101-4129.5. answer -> 0.9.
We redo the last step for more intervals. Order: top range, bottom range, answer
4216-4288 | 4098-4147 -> 0.91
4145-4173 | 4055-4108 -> 0.88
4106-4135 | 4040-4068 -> 1.09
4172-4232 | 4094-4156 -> 0.88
